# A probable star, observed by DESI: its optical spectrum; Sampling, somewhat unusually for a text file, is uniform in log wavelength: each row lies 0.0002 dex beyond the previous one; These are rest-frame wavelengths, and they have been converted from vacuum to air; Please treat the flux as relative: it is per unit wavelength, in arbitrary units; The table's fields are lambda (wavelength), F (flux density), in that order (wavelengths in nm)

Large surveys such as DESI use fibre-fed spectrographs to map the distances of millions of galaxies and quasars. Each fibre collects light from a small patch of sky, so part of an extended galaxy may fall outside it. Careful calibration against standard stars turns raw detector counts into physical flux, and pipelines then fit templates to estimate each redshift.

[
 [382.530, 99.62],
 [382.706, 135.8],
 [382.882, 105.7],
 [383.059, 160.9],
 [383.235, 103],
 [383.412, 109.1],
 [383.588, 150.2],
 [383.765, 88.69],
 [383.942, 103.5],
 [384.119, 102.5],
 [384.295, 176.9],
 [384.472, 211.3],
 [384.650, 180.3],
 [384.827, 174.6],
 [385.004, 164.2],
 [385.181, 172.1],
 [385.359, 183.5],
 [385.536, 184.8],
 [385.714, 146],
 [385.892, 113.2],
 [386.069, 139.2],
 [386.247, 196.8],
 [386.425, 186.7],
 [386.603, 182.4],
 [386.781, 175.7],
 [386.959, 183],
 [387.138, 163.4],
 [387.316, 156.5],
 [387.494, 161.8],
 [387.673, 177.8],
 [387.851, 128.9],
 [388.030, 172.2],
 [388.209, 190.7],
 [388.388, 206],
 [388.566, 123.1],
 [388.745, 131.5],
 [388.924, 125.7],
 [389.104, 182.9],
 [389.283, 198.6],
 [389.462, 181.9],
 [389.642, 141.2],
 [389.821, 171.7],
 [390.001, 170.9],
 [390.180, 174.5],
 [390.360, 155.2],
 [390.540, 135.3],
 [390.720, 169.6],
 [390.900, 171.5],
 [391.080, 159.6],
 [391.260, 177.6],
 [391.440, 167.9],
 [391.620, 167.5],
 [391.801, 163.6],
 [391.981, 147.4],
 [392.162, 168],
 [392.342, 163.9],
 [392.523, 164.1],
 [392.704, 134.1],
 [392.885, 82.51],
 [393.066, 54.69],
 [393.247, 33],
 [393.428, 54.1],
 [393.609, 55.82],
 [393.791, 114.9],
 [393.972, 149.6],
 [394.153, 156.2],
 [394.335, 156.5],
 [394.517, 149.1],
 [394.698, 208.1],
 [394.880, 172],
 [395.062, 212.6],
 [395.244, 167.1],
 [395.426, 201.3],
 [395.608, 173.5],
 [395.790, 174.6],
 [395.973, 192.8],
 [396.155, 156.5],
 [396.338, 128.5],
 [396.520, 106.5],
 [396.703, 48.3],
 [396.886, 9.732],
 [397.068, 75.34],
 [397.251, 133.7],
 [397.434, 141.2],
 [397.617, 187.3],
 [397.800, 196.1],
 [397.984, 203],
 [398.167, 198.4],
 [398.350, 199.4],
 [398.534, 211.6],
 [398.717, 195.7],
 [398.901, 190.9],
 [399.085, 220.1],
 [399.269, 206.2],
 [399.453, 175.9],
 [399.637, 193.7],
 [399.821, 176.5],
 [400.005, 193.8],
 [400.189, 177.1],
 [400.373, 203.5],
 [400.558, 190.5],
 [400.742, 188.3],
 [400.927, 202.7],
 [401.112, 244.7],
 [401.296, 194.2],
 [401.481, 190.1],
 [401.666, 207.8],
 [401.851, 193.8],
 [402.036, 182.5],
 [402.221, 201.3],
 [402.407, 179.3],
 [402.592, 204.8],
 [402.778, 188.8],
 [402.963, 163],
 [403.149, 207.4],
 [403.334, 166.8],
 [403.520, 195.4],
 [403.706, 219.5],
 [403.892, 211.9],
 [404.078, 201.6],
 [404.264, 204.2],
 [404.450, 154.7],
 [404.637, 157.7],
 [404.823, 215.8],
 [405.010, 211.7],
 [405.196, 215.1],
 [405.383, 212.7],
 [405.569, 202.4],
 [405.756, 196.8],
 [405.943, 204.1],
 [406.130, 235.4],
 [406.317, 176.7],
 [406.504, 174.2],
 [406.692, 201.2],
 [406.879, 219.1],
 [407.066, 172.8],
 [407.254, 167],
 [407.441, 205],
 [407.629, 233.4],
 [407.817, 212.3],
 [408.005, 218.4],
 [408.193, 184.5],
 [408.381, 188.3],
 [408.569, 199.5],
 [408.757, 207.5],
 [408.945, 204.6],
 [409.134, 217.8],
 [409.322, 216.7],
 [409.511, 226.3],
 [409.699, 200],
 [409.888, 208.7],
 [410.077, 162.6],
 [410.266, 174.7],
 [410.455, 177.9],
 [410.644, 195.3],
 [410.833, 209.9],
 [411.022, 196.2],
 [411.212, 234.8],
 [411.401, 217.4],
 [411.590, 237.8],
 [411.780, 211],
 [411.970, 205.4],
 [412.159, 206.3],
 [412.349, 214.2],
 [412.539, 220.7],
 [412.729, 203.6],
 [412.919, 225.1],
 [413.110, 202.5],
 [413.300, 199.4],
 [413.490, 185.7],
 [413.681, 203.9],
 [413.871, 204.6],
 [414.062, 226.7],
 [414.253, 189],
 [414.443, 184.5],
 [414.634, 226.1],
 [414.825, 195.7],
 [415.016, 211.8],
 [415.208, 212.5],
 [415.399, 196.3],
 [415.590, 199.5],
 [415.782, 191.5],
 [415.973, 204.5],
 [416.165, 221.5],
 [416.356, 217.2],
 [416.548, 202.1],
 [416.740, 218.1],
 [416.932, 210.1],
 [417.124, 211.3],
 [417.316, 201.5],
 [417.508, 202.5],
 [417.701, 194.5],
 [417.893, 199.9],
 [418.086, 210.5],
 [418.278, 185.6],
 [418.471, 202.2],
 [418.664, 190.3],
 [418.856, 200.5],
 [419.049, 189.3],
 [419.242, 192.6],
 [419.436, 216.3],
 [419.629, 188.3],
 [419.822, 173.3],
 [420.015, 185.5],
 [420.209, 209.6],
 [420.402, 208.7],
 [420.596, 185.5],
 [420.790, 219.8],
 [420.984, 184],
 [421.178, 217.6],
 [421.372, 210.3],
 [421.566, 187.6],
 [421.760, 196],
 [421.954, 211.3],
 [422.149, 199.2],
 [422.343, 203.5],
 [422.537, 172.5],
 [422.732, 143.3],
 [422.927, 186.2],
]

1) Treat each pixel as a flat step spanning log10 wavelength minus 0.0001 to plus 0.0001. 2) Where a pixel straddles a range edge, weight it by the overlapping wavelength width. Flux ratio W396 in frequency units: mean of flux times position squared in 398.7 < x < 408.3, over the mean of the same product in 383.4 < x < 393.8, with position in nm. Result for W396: 1.4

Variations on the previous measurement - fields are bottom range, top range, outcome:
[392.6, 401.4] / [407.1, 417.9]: 1.39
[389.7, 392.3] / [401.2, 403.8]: 1.24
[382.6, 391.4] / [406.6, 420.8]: 1.47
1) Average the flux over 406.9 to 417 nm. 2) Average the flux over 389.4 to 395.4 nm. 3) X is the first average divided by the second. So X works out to 1.4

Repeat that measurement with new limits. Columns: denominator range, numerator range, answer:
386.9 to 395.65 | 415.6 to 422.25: 1.31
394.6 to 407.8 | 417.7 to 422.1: 1.07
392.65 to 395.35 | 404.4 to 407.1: 1.56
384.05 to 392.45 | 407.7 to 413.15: 1.25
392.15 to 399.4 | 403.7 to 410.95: 1.34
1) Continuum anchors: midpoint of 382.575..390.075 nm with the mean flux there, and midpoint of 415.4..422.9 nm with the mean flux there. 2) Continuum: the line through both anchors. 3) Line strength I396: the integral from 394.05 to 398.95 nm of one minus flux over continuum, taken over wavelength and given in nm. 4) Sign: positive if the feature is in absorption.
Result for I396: 0.27 nm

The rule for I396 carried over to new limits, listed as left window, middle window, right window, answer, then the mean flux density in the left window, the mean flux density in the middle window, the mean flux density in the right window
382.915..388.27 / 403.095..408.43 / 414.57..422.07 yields -0.41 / 157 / 199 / 202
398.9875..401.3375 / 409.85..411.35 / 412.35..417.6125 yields 0.06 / 198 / 195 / 206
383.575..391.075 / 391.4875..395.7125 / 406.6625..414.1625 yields 0.78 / 162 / 142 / 205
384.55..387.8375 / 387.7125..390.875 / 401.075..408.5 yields 0.19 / 168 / 163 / 198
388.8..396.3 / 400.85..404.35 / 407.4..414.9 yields -0.32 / 152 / 198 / 206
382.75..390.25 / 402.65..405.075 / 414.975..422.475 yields -0.14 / 158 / 192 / 201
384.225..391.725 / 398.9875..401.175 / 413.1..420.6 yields -0.19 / 167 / 197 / 201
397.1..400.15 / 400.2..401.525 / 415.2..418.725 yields -0.09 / 187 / 201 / 204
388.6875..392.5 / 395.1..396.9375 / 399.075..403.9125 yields 0.39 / 163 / 141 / 195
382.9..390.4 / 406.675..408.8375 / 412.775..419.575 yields -0.11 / 159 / 201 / 203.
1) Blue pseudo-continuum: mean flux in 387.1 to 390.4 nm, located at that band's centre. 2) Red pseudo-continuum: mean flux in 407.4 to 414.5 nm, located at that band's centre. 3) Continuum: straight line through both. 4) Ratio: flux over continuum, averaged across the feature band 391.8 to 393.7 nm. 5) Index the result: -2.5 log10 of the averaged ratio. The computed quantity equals 0.49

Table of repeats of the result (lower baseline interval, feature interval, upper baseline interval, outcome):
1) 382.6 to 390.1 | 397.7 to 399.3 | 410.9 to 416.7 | -0.13 mag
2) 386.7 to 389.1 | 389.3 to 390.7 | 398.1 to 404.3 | 0.02 mag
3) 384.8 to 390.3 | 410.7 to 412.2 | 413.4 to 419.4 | -0.10 mag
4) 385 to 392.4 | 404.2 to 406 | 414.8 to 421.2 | -0.07 mag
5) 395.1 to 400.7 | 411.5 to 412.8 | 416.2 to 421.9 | -0.13 mag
